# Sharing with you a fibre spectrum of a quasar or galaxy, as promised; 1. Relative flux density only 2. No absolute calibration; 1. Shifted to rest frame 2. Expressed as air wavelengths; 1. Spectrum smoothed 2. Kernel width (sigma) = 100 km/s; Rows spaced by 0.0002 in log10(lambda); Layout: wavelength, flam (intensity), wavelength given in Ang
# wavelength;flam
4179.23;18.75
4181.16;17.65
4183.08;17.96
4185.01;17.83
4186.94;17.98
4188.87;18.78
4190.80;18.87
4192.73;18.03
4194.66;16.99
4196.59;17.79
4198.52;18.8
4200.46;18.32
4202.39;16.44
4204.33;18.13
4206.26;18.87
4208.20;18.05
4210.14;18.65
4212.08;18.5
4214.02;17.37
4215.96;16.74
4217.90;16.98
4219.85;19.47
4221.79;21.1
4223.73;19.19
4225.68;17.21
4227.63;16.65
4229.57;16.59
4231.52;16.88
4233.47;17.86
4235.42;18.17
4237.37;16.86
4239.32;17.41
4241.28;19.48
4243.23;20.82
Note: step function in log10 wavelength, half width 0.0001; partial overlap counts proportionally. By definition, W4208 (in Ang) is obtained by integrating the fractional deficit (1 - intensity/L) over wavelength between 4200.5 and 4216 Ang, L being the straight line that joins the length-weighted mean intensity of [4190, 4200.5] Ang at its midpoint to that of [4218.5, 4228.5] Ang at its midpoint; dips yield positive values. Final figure 0.4 Ang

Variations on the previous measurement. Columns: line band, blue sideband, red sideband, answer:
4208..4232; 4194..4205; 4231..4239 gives -0.5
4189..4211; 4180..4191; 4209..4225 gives 0.2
